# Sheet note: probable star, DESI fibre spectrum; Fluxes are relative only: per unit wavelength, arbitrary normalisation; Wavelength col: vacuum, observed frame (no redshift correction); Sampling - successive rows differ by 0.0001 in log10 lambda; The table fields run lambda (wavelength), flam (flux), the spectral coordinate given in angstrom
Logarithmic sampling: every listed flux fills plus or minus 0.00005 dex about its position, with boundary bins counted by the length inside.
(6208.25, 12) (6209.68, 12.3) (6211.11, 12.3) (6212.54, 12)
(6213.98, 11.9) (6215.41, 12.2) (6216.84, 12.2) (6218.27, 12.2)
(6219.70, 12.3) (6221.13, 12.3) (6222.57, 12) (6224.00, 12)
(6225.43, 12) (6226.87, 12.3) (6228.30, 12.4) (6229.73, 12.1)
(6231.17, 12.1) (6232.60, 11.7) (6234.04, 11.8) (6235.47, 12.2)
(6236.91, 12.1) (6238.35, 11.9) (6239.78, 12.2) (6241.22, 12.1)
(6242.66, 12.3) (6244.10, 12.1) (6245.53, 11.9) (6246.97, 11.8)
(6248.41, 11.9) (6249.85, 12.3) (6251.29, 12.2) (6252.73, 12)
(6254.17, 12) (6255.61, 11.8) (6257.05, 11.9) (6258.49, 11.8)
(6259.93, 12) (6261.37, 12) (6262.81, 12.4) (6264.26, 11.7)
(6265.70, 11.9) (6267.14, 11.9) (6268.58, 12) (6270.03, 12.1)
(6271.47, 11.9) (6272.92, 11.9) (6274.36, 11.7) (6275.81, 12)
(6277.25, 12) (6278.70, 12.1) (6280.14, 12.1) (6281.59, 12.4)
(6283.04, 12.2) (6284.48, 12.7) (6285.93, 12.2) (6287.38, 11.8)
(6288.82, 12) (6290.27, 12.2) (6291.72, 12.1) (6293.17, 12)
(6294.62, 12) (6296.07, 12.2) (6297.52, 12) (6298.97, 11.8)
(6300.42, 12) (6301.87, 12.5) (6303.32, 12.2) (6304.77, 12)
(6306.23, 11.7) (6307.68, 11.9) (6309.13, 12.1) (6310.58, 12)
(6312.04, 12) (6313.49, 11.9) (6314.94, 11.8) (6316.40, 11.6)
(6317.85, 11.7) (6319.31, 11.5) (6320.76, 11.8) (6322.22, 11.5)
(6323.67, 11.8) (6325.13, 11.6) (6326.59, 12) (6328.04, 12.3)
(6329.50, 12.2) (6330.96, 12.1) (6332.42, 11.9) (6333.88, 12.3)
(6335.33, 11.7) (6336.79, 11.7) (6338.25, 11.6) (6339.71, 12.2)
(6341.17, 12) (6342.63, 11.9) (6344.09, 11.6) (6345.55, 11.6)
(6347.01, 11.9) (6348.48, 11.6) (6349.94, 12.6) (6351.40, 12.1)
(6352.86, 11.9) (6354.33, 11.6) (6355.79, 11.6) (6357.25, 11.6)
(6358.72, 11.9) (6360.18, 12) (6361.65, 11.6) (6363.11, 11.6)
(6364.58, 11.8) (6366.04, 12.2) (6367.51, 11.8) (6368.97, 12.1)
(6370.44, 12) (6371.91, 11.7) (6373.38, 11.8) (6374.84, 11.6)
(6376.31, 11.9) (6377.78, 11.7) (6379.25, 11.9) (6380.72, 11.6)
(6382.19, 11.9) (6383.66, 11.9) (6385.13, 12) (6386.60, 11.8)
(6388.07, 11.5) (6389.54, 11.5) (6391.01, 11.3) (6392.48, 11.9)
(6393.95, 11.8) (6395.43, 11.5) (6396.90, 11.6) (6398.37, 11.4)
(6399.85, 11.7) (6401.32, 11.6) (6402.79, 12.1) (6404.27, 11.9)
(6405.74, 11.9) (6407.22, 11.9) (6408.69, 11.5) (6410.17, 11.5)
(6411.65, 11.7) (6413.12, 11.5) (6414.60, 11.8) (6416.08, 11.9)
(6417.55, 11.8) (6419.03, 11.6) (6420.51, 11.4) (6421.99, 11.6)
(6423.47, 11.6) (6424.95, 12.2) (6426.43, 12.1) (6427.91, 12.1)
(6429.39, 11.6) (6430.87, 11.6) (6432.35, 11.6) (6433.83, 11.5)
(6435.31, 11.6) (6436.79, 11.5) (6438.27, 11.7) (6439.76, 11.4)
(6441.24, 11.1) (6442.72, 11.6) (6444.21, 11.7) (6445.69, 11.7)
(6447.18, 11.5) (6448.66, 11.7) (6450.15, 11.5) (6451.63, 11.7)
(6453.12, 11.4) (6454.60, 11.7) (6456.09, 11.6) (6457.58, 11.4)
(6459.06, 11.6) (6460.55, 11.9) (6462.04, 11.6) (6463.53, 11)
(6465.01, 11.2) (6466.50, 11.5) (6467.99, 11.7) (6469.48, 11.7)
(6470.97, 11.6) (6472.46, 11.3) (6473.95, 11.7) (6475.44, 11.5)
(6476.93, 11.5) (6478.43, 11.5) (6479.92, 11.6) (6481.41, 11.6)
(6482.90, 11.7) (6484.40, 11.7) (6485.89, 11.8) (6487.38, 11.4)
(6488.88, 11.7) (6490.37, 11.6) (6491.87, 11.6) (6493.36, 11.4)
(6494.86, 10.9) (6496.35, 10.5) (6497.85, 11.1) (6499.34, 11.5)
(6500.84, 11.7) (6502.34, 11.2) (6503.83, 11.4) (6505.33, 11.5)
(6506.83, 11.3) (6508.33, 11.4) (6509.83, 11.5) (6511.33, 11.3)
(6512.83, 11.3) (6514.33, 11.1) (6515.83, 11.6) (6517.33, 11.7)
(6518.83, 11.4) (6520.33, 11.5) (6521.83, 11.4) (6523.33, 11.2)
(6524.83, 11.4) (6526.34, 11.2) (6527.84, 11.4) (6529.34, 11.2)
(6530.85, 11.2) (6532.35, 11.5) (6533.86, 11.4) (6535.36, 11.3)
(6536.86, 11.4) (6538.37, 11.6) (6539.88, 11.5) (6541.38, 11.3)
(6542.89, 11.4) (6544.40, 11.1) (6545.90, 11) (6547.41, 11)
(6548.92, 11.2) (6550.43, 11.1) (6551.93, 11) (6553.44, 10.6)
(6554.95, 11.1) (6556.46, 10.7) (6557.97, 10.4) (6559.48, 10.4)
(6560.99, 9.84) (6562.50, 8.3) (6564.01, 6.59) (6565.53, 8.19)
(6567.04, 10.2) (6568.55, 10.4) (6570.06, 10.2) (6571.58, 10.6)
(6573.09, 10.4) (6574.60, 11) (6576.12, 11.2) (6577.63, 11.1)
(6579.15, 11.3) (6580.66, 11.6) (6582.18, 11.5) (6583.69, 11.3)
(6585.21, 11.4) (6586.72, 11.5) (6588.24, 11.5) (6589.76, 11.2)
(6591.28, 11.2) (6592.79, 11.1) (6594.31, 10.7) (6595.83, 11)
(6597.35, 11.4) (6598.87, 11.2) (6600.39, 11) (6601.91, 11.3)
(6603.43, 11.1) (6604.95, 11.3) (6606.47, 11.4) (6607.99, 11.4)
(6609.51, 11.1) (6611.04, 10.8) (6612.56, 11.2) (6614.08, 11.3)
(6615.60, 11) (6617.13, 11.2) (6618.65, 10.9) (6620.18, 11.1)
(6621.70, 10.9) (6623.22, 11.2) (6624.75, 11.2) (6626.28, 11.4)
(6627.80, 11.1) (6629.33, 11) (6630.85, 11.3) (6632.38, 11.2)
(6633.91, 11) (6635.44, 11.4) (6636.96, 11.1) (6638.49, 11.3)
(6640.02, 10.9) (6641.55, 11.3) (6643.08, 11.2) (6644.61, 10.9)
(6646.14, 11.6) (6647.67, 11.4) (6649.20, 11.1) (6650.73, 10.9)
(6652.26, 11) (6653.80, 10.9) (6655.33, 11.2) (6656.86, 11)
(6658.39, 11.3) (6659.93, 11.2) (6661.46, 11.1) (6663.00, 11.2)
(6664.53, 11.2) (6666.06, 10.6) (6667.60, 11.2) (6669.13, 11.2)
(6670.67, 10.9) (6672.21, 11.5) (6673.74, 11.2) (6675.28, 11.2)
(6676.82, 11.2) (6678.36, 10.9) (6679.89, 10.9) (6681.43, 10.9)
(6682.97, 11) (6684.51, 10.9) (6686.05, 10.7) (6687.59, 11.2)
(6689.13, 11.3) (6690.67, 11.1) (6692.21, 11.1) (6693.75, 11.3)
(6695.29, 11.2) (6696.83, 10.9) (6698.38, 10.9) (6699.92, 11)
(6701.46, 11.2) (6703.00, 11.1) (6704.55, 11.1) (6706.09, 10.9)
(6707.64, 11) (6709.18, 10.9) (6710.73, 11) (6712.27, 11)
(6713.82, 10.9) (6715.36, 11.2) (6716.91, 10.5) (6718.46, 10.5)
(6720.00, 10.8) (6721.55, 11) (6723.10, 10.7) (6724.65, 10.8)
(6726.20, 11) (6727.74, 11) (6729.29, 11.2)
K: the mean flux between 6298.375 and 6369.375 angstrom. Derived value 11.9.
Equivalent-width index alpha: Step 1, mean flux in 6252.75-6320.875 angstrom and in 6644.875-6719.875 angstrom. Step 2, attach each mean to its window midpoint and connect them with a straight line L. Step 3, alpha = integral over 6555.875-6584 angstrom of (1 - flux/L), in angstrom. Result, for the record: 2.6 angstrom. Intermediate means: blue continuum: 12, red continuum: 11.1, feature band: 10.3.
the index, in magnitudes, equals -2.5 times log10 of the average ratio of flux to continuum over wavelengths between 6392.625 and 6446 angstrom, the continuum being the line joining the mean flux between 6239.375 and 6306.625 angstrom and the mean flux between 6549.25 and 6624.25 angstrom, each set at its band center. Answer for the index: -0.02 mag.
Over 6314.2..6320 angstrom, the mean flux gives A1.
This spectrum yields 11.6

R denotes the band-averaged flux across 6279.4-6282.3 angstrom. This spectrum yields 12.3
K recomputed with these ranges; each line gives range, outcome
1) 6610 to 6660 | 11.1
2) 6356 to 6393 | 11.8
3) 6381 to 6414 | 11.7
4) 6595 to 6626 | 11.2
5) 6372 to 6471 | 11.7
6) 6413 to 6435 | 11.7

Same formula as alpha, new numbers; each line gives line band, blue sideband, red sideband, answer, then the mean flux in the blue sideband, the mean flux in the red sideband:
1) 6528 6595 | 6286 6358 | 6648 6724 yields 3.0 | 11.9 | 11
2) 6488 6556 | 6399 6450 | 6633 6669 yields 0.8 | 11.7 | 11.1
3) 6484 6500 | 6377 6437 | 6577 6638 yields 0.2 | 11.7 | 11.2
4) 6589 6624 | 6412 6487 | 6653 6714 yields 0.3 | 11.6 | 11.1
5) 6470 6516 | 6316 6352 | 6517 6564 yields -1.0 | 11.9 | 11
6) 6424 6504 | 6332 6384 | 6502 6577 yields -1.8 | 11.8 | 10.9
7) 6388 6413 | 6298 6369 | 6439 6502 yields 0.1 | 11.9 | 11.5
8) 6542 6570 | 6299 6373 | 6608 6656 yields 2.7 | 11.9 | 11.1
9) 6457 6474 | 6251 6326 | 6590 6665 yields 0.0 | 12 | 11.1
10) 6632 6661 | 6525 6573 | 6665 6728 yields -0.7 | 10.7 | 11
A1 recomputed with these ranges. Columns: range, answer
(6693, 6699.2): 11.1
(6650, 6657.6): 11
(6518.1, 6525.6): 11.4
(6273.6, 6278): 11.9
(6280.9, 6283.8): 12.3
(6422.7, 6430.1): 11.9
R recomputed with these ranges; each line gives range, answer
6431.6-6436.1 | 11.6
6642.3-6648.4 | 11.3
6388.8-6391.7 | 11.4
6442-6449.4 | 11.6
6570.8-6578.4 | 10.8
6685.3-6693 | 11.1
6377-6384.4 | 11.8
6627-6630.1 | 11.1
